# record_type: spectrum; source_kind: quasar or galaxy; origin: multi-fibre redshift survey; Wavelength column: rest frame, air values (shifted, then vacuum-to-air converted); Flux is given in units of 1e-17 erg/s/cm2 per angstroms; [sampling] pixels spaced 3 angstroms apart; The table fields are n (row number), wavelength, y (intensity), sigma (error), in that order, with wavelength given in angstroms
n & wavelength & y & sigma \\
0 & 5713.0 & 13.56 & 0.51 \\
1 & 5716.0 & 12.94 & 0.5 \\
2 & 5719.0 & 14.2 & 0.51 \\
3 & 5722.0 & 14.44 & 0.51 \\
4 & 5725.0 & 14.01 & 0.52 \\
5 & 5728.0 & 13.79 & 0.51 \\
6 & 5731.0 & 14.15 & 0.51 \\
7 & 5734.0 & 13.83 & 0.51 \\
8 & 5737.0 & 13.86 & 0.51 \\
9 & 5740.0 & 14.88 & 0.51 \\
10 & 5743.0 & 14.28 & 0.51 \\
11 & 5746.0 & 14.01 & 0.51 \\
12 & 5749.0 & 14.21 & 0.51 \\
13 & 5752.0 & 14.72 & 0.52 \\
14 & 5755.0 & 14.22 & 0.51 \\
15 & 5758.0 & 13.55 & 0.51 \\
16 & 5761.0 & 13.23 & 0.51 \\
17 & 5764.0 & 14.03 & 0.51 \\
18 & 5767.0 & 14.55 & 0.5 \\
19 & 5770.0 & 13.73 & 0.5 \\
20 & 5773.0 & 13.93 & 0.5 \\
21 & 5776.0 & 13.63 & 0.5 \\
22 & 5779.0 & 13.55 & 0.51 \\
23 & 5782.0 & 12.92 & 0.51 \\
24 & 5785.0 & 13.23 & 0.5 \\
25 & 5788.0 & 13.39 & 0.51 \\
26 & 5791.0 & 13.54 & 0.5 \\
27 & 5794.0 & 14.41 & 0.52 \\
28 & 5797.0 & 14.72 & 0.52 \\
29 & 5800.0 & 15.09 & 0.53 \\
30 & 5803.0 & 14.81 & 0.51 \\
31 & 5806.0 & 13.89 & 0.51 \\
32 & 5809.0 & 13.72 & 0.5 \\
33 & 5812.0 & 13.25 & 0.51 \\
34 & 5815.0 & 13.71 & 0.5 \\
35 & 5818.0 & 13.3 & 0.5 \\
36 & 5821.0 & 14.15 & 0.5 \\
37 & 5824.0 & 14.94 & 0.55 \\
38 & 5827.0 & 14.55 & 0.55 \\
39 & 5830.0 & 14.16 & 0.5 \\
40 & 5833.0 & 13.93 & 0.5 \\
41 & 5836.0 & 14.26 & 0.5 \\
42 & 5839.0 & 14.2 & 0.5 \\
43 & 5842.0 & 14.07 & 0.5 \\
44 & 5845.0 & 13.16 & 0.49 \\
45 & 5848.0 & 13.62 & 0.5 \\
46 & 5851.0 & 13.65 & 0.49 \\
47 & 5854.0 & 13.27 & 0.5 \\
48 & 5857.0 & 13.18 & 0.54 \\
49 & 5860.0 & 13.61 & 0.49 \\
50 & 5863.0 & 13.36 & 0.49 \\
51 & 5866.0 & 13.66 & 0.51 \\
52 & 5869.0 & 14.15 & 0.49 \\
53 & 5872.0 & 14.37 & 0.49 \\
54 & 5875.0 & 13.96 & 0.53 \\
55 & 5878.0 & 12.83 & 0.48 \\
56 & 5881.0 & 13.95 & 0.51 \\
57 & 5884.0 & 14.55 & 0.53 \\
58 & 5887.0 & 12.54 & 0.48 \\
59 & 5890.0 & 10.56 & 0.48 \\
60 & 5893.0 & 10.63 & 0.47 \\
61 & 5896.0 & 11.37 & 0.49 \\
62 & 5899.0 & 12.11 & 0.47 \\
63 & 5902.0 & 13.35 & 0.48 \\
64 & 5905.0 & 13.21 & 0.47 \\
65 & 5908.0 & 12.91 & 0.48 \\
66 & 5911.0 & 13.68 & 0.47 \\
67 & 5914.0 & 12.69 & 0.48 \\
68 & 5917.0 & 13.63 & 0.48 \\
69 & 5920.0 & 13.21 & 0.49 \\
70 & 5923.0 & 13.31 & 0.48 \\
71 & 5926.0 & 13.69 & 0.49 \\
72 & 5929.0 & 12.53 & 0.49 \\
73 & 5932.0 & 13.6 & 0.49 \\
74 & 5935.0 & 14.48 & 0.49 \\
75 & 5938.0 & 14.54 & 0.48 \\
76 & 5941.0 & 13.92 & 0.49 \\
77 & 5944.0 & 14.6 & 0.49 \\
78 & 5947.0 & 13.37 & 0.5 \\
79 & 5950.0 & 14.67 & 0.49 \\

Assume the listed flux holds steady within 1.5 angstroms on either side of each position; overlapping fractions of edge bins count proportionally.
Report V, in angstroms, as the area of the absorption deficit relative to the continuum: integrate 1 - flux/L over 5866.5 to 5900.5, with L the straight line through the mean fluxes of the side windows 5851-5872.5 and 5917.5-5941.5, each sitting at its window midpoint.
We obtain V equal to 2.0 angstroms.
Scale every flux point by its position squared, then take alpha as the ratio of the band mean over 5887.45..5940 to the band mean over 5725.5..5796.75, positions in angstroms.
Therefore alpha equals 1.0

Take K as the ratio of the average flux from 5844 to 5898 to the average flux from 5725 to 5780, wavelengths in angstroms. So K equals 0.94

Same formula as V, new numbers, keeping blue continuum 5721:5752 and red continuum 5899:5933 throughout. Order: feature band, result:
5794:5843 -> -1.6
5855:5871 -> -0.1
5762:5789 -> 0.6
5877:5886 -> -0.3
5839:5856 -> 0.0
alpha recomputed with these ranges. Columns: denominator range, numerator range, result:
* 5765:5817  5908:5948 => 1.03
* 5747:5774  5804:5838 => 1.02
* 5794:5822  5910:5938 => 1.00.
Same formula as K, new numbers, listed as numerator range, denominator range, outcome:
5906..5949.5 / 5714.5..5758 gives 0.97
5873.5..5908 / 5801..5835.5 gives 0.90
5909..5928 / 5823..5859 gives 0.96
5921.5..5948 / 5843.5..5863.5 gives 1.03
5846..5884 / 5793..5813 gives 0.96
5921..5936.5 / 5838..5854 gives 0.99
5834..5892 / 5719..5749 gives 0.95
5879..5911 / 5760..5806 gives 0.90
